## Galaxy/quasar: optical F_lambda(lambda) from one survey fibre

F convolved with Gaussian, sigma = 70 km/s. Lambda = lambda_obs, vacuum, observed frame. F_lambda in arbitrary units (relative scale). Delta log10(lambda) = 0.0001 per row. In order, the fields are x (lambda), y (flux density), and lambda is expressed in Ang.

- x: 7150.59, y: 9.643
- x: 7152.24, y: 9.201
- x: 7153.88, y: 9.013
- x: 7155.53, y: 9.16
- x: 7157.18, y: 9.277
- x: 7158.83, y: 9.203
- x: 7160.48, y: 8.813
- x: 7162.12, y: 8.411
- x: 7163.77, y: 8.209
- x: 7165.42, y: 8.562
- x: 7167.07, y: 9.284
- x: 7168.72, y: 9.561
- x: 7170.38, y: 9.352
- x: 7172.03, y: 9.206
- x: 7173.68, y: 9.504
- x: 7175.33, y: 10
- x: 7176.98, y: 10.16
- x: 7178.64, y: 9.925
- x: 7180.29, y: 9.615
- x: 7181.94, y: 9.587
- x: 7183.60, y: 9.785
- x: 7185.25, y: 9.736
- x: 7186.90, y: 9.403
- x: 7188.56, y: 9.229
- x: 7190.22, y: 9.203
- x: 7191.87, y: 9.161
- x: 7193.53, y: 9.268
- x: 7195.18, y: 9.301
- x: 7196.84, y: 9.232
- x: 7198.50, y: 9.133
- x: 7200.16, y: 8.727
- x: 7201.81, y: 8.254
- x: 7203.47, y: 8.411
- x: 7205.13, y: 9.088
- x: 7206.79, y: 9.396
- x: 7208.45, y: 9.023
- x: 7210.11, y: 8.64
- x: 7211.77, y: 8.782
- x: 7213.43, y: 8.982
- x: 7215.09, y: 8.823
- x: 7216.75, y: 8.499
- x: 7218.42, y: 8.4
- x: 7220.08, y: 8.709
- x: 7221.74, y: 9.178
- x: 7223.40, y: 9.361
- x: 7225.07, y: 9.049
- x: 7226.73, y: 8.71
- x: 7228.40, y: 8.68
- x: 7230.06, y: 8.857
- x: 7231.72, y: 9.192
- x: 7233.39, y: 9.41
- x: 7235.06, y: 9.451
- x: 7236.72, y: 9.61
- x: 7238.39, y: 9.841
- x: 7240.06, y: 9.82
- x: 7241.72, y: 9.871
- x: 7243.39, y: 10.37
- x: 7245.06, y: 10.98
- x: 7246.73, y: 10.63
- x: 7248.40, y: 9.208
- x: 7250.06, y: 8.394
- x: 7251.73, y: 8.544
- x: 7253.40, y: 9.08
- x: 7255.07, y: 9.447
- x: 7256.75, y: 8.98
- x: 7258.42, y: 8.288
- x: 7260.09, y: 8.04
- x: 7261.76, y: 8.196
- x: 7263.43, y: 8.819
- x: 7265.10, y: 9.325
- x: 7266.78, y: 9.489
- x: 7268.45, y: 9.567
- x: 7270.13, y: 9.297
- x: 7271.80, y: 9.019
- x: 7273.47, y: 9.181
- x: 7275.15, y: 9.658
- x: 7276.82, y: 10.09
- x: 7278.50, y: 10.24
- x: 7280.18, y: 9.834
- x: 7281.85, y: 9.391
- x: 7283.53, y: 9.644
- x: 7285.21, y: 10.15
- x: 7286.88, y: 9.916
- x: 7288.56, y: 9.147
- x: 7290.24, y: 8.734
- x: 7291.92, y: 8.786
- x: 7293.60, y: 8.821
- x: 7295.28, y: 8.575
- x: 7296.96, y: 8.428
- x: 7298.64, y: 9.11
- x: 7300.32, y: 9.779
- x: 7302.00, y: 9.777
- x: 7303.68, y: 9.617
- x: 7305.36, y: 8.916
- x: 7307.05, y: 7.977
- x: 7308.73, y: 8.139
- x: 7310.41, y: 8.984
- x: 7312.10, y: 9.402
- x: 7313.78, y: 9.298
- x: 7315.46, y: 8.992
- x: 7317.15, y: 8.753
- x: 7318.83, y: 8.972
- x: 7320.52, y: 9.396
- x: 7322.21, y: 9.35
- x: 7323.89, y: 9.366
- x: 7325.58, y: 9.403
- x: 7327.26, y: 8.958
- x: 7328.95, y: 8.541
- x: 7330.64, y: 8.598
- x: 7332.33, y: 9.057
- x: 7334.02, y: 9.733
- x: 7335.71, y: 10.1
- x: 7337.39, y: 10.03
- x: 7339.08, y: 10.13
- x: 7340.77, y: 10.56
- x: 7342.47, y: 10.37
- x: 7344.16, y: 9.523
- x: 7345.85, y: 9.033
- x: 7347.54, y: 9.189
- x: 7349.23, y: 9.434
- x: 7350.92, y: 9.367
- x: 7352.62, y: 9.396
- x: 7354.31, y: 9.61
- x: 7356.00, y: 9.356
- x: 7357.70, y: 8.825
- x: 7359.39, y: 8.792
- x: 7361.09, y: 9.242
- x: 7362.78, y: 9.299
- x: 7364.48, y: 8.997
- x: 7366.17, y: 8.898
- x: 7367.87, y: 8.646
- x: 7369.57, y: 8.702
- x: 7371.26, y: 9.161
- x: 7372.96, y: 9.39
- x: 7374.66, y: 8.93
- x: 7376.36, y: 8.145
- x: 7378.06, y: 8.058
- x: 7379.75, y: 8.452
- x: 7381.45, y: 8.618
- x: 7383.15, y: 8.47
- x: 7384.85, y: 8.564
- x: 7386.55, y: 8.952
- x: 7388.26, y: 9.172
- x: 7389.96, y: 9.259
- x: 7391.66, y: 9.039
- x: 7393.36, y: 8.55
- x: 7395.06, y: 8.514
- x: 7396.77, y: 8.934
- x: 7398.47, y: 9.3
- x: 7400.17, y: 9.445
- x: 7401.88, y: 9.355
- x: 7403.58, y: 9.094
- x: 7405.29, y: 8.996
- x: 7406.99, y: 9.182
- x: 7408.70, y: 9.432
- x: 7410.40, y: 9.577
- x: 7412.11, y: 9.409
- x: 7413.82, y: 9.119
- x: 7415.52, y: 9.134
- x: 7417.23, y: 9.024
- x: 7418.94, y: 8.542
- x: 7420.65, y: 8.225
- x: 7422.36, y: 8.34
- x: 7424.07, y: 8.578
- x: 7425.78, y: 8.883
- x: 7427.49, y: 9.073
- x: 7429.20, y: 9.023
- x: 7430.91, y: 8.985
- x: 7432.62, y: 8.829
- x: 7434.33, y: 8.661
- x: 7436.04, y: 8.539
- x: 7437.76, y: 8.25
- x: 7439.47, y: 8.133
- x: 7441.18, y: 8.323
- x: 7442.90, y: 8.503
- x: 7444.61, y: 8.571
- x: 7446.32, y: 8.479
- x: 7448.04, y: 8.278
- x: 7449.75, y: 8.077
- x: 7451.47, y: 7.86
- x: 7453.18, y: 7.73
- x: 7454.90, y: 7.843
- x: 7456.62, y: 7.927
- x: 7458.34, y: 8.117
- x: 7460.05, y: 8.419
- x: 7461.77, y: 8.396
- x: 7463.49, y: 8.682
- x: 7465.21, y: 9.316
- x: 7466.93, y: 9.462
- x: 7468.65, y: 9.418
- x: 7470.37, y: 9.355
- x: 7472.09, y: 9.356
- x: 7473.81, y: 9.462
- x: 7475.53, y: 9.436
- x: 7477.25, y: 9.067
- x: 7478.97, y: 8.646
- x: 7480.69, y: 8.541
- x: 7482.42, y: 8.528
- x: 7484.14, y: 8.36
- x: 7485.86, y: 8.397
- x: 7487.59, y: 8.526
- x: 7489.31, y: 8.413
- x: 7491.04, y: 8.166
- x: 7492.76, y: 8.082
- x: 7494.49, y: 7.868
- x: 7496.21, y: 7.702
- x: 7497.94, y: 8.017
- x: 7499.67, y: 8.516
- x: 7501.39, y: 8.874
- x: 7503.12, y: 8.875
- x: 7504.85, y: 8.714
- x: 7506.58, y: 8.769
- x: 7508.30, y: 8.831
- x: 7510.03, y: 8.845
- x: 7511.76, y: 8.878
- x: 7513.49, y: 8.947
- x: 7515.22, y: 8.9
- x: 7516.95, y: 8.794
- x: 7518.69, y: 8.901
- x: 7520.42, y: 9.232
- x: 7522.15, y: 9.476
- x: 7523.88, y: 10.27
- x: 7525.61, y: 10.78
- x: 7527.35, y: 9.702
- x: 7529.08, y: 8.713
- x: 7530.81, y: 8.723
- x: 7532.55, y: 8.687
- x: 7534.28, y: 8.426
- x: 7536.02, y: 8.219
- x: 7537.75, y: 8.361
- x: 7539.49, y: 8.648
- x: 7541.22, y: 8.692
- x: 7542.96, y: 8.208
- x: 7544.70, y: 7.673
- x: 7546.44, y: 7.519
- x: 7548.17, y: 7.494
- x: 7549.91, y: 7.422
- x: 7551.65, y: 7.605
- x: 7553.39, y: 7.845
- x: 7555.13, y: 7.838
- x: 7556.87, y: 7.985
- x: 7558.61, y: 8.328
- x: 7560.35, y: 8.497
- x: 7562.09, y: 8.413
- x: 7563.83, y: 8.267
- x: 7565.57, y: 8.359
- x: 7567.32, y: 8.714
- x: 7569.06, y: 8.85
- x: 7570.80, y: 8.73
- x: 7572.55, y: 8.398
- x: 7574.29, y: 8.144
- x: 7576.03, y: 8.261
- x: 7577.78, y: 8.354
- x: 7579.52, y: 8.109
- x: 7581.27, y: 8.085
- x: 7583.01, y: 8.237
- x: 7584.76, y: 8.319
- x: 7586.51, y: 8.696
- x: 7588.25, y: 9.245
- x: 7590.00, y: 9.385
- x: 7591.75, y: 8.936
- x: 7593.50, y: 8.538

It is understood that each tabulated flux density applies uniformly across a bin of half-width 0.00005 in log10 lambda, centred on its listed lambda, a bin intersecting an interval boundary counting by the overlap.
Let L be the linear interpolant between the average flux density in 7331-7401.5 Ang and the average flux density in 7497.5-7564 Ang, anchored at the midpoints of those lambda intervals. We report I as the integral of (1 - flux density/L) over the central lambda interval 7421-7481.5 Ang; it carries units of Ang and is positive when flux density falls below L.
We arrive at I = 1.5 Ang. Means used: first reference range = 9.15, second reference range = 8.59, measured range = 8.64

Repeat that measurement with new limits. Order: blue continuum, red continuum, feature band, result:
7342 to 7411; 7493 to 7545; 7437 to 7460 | 1.9 Ang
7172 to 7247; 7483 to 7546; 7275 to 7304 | -0.9 Ang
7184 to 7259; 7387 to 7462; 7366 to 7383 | 0.3 Ang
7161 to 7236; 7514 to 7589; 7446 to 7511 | 0.6 Ang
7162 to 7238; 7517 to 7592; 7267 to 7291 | -1.5 Ang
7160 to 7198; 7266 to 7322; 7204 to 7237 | 1.1 Ang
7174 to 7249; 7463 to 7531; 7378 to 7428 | 0.6 Ang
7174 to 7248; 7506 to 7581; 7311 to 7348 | -1.5 Ang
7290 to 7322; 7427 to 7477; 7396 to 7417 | -1.2 Ang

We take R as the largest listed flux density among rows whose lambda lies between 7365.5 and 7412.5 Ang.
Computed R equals 9.577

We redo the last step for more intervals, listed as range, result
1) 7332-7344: 10.56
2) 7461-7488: 9.462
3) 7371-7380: 9.39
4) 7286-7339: 10.1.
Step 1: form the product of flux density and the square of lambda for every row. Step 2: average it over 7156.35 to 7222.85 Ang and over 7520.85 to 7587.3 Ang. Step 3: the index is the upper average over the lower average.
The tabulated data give 1.02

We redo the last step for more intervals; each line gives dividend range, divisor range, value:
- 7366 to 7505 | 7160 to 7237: 1.02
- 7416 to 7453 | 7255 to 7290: 0.96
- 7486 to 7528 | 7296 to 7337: 1.02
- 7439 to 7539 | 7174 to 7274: 1.01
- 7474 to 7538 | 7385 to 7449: 1.02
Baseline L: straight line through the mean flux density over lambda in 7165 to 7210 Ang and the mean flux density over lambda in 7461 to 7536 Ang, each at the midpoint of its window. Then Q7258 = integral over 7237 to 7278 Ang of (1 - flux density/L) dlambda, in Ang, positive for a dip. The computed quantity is -0.7 Ang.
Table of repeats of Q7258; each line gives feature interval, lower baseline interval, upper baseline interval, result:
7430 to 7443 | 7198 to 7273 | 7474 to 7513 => 0.2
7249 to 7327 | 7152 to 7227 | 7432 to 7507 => -1.9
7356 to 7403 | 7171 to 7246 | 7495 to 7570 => 0.1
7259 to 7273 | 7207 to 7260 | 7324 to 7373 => 0.4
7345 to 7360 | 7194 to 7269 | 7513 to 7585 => -0.6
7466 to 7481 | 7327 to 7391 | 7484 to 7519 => -1.0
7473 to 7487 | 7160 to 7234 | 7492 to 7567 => -0.3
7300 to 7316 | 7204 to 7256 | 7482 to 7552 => 0.0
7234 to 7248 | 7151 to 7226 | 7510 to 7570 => -1.5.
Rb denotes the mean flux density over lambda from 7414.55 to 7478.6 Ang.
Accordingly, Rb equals 8.66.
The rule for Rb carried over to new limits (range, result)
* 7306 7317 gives 8.79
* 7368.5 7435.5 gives 8.9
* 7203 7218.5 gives 8.83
